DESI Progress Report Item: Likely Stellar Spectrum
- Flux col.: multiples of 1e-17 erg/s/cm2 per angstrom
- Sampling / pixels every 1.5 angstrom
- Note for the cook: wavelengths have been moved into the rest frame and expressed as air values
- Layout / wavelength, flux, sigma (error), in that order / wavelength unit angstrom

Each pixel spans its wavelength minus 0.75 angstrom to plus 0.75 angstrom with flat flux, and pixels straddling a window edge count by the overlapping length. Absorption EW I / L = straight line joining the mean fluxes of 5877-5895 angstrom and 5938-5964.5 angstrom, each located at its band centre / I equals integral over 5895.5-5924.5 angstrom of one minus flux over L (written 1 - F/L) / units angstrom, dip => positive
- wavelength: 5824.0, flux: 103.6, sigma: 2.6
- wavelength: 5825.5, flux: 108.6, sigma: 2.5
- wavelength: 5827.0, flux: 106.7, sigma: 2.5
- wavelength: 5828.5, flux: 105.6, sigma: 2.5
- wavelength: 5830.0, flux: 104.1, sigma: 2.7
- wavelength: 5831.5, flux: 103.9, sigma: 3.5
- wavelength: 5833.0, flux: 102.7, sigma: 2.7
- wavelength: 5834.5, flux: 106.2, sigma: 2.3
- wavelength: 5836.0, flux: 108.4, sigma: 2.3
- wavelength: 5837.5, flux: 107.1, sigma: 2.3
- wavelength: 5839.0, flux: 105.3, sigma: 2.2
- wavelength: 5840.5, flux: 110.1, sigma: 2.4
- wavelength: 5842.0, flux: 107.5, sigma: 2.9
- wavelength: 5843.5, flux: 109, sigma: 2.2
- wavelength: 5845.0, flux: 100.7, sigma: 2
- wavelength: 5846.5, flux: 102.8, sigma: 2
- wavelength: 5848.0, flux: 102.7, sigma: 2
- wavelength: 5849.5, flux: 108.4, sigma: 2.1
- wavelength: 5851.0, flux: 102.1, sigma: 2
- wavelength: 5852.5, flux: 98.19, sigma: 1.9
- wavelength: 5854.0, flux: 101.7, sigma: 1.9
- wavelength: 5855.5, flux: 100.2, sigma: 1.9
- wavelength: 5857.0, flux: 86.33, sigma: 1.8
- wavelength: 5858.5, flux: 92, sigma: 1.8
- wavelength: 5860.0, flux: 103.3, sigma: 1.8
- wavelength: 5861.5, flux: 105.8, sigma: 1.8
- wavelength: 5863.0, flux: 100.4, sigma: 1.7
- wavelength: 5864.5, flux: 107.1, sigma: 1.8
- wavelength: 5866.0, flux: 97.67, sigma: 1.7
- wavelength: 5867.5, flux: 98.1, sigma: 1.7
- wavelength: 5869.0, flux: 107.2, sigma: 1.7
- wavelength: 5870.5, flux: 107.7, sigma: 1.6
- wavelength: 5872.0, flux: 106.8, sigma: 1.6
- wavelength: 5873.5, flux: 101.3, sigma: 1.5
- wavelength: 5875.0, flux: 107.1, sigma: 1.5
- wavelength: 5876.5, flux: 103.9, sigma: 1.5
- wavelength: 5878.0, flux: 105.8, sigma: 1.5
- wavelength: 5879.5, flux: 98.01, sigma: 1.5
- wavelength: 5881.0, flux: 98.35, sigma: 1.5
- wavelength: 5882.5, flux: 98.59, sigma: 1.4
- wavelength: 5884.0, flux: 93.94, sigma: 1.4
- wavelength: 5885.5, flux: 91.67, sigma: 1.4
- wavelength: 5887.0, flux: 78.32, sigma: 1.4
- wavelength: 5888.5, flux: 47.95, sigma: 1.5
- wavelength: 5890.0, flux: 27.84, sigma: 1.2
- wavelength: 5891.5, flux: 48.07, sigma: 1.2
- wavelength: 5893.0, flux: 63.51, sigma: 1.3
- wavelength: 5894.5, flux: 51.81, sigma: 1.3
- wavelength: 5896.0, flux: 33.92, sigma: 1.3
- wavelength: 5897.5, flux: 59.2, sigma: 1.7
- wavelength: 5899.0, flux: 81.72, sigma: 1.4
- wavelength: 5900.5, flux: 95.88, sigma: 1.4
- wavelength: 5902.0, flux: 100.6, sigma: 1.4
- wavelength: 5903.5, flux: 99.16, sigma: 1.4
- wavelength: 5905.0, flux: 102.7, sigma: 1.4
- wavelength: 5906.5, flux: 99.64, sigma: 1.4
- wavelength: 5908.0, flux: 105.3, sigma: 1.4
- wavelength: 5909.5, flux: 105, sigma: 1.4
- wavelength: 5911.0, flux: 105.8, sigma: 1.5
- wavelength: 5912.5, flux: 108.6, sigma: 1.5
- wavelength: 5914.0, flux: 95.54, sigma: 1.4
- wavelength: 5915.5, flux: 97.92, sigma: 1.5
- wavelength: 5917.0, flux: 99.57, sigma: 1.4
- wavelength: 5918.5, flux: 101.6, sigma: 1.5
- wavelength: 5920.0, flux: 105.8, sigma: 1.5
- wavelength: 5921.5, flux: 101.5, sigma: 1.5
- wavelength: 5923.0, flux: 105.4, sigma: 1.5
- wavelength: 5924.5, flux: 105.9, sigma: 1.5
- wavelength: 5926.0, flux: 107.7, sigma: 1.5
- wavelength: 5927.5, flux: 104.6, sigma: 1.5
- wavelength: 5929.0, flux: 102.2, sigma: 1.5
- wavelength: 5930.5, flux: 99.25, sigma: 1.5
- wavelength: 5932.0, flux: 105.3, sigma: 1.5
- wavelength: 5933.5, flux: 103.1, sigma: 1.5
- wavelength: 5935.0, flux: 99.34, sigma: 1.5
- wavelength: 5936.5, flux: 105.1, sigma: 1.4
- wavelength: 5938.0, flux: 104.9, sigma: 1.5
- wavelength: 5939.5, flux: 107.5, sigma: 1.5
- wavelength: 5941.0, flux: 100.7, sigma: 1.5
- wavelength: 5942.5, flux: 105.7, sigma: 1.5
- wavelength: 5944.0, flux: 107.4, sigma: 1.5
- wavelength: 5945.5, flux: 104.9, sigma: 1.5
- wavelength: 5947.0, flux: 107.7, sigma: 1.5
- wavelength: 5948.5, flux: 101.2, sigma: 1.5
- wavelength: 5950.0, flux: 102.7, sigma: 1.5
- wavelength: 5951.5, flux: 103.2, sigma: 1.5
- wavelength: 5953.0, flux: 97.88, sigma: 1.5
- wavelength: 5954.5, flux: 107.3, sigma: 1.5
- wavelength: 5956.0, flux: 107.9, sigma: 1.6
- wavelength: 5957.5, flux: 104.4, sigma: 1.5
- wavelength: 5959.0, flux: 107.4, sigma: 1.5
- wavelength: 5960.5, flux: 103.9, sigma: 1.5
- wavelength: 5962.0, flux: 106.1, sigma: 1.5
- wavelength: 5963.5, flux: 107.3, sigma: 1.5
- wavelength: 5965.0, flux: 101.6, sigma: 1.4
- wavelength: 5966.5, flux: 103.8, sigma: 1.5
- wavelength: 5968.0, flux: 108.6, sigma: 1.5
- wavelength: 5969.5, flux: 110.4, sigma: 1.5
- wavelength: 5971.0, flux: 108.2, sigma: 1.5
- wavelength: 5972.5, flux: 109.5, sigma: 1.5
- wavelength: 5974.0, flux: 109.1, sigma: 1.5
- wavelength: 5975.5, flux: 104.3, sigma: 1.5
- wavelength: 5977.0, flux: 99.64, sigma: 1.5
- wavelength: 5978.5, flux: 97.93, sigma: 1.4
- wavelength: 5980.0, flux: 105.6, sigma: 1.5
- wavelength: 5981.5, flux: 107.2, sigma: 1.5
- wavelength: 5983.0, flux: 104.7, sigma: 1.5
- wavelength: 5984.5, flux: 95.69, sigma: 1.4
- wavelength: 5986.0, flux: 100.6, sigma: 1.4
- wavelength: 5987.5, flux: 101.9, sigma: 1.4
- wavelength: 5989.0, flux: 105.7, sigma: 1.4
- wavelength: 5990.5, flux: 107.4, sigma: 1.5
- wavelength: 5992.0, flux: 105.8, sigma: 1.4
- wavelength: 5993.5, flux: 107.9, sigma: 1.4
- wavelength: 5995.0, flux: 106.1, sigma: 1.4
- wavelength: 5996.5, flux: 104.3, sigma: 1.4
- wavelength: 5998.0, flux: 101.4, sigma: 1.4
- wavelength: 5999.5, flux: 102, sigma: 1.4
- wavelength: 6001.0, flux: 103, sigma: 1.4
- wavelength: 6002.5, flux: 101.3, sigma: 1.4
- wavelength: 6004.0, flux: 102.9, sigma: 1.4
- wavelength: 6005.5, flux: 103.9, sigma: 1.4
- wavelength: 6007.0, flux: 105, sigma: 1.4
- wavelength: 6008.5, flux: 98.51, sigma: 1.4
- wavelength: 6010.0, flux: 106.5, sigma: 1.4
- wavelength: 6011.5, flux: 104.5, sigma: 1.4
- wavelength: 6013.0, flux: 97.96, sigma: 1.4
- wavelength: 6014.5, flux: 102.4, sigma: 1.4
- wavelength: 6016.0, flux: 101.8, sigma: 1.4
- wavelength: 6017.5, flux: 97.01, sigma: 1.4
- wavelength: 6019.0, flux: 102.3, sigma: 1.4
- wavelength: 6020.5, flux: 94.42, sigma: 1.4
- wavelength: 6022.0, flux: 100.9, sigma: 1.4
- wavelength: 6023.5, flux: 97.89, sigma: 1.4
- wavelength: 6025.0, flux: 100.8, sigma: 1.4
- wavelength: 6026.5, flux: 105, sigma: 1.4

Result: -3.0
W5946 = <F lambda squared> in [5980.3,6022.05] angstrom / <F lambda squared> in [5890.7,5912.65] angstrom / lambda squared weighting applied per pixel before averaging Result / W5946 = 1.27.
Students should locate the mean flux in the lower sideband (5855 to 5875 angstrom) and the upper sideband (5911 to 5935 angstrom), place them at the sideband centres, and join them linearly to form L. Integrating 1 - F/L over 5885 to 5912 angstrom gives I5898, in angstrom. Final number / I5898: 6.5 angstrom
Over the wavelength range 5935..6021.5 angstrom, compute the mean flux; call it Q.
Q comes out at 104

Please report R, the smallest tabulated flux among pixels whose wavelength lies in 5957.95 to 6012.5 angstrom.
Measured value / 95.69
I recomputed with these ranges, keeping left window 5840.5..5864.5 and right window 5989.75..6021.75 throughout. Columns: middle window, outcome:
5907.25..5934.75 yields -0.3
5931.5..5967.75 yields -0.7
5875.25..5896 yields 5.2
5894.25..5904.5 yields 2.6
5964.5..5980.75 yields -0.5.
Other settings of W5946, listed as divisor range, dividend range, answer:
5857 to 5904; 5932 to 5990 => 1.23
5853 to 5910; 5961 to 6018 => 1.20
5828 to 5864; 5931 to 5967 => 1.05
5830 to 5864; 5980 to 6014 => 1.06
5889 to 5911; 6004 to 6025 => 1.36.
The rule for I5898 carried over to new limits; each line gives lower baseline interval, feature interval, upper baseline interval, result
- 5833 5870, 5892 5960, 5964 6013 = 3.6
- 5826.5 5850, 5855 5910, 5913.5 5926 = 7.6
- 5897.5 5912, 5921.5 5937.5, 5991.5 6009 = -0.7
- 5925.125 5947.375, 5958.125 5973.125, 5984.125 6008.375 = -0.4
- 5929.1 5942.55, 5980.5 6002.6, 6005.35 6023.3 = -0.4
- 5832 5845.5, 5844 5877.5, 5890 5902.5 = -4.7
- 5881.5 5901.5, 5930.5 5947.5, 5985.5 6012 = -4.2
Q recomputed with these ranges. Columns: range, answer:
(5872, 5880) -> 104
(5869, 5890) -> 93.4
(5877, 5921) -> 86.5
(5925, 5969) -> 104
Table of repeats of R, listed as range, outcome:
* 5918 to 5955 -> 97.88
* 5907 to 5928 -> 95.54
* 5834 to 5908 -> 27.84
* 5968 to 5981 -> 97.93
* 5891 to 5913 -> 33.92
